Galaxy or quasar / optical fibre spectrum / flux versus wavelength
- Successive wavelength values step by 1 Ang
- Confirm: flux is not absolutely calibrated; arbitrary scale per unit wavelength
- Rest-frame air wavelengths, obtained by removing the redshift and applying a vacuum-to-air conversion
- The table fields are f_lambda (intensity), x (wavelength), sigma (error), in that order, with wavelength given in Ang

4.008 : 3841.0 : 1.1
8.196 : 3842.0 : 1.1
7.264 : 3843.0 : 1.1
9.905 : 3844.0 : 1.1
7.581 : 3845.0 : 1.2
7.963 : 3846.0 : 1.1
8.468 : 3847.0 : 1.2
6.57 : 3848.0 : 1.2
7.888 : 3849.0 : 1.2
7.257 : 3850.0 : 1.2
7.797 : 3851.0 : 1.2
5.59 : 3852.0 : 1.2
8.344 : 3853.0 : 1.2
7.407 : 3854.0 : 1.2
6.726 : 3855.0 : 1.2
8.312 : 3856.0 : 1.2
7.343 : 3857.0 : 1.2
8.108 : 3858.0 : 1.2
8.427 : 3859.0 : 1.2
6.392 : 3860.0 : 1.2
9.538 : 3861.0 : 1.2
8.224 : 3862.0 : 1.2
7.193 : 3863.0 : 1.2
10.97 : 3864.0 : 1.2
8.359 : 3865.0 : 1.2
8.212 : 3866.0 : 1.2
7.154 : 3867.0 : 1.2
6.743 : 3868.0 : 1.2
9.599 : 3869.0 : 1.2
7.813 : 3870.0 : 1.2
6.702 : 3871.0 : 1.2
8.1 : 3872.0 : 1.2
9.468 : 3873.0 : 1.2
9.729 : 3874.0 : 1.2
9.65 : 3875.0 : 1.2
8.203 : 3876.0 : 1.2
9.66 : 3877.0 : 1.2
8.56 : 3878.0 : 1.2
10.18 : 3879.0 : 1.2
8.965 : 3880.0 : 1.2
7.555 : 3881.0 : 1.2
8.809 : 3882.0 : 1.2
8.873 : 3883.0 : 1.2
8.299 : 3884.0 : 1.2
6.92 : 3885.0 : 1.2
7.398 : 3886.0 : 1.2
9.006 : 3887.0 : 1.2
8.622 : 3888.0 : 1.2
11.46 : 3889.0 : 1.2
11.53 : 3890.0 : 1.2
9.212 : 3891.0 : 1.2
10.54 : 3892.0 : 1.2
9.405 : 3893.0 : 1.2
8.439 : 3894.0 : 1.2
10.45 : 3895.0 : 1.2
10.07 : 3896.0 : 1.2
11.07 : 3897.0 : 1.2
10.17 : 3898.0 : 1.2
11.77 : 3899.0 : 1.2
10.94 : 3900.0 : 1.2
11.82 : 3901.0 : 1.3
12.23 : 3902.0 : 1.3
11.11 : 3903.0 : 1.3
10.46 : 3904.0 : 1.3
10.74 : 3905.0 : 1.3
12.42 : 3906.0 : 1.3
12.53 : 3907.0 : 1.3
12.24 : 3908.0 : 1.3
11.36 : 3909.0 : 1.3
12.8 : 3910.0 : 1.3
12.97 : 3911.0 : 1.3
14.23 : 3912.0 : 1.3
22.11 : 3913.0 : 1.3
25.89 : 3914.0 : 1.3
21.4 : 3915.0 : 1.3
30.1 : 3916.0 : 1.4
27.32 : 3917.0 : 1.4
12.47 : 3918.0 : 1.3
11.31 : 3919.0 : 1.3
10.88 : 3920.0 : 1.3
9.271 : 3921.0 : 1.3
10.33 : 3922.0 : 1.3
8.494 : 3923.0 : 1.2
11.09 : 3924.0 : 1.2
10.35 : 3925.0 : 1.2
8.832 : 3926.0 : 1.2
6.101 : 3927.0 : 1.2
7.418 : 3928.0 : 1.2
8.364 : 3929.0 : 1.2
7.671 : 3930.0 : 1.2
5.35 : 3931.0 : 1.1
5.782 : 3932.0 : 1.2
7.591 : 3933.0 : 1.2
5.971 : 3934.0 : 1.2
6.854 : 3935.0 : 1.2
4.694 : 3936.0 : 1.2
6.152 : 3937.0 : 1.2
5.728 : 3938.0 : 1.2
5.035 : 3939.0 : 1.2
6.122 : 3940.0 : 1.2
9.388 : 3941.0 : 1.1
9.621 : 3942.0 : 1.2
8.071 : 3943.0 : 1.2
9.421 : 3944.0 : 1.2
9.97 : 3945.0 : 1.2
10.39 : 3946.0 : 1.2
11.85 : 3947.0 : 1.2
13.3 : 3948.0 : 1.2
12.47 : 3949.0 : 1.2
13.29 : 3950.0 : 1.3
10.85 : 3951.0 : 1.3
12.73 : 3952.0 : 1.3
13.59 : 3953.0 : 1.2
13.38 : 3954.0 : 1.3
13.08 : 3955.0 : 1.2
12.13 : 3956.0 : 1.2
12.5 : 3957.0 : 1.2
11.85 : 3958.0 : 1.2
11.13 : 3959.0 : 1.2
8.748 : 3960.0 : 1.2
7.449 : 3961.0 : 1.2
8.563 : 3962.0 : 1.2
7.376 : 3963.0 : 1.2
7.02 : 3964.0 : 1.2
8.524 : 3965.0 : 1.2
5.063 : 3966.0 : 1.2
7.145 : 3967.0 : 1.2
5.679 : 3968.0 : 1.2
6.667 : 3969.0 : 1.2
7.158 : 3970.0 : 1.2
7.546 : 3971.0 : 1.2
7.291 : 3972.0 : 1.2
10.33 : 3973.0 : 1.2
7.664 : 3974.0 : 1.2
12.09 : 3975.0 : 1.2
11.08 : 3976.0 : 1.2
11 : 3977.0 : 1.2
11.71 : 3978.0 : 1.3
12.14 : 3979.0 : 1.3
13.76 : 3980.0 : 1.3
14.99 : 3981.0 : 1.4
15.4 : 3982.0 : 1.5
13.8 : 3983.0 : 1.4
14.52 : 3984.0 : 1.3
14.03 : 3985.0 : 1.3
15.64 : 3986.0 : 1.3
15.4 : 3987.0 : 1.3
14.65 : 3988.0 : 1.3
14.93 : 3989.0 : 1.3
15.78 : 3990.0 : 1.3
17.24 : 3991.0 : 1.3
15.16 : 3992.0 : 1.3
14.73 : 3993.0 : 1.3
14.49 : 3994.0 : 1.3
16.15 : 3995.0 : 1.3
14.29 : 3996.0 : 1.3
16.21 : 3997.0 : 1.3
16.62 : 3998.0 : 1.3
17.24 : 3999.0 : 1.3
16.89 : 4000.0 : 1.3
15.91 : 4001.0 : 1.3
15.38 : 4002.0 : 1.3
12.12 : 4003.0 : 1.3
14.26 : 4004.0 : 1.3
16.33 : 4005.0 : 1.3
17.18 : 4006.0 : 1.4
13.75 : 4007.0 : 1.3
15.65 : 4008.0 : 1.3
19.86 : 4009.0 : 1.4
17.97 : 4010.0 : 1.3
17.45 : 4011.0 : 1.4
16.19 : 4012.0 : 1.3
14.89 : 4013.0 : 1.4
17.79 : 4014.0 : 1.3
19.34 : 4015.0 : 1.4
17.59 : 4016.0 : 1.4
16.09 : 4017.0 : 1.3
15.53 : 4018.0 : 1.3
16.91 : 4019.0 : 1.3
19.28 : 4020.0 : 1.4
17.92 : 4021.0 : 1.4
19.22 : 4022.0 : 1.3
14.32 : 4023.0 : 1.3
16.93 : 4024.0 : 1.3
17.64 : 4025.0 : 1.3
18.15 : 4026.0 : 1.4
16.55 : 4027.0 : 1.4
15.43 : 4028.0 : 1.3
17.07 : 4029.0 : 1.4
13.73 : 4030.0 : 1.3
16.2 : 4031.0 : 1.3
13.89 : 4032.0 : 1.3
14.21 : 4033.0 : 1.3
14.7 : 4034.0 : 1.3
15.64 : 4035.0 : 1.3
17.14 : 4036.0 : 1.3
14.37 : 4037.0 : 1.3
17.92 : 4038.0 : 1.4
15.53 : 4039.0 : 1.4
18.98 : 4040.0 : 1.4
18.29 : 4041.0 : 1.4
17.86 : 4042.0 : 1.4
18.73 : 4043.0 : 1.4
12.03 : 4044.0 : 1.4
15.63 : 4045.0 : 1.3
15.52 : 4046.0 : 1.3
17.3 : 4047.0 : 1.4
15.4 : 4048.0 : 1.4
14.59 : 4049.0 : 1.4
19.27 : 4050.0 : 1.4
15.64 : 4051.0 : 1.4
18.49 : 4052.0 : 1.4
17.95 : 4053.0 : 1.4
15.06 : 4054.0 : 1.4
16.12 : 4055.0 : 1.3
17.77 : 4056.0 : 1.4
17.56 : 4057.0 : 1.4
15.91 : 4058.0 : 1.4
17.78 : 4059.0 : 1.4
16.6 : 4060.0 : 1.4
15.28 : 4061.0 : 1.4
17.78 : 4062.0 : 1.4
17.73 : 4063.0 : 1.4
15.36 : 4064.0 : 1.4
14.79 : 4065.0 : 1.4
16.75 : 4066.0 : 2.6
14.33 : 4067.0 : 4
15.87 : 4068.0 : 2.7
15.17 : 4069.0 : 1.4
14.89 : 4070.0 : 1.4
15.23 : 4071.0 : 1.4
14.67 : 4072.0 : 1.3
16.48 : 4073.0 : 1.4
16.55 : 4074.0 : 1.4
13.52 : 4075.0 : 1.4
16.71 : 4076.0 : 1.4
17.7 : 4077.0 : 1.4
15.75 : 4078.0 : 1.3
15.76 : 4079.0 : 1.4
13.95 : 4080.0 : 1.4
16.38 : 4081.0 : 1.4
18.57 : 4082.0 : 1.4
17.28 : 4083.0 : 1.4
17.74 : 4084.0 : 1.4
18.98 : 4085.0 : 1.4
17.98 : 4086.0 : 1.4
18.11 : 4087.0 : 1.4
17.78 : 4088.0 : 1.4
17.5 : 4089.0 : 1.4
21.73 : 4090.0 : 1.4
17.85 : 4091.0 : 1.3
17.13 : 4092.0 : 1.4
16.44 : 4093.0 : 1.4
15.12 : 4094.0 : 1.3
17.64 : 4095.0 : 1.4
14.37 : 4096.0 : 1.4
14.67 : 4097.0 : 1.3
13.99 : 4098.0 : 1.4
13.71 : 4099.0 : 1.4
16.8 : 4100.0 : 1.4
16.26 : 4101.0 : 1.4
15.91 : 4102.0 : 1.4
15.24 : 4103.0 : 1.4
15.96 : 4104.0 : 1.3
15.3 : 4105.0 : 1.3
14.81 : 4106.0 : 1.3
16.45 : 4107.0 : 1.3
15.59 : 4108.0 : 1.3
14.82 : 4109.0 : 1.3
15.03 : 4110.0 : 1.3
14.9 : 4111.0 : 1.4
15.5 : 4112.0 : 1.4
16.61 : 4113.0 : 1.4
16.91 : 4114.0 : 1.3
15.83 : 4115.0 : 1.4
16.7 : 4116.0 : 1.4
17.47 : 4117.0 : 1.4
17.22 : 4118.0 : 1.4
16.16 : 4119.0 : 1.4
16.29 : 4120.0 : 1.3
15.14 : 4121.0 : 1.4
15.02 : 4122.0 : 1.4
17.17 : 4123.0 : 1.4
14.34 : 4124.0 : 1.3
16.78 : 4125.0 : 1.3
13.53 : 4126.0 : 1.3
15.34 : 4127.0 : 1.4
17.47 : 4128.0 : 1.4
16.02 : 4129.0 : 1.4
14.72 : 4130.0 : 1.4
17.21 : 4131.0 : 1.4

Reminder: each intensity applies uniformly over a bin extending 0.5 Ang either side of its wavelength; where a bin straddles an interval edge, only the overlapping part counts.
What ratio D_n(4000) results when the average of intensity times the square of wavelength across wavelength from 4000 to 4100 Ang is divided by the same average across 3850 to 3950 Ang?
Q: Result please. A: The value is 1.78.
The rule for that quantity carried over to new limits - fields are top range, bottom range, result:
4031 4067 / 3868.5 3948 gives 1.69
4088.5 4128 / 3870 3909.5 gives 1.81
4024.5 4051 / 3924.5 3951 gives 2.04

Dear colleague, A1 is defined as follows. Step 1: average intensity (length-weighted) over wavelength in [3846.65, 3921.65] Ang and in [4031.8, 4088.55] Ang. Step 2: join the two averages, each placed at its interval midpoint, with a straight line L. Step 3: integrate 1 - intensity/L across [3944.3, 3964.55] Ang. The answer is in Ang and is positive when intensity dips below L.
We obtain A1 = 2.7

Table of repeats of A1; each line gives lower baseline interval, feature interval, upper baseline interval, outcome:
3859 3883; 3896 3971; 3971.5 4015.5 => 4.58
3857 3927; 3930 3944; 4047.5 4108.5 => 6.21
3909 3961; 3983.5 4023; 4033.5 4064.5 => -4.62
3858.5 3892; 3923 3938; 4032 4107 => 4.90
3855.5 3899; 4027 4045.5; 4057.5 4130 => -2.29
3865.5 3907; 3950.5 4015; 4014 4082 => 3.38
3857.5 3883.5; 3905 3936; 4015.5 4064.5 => -4.12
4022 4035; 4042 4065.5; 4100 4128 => -0.92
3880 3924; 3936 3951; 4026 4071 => 4.61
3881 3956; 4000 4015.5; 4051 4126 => -2.90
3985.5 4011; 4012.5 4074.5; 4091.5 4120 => -2.40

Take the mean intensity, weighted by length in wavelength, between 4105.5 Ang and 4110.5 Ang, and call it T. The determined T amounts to 15.3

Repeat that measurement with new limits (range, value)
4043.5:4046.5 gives 14.4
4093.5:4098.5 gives 15.2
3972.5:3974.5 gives 9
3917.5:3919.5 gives 11.9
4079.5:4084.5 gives 16.8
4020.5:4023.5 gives 17.2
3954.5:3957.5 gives 12.6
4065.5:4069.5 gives 15.5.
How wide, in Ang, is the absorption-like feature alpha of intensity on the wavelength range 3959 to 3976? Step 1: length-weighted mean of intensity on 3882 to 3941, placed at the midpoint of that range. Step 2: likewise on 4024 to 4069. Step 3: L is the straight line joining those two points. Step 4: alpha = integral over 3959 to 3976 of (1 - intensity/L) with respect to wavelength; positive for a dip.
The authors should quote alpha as 6.7 Ang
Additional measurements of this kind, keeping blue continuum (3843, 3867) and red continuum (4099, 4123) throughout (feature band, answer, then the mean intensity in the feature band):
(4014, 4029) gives -4.7 Ang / 17.2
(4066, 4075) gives -0.5 Ang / 15.4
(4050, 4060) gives -2.0 Ang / 17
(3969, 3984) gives 0.8 Ang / 11.1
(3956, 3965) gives 1.4 Ang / 9.44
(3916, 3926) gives -3.2 Ang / 13.1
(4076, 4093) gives -2.7 Ang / 17.5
